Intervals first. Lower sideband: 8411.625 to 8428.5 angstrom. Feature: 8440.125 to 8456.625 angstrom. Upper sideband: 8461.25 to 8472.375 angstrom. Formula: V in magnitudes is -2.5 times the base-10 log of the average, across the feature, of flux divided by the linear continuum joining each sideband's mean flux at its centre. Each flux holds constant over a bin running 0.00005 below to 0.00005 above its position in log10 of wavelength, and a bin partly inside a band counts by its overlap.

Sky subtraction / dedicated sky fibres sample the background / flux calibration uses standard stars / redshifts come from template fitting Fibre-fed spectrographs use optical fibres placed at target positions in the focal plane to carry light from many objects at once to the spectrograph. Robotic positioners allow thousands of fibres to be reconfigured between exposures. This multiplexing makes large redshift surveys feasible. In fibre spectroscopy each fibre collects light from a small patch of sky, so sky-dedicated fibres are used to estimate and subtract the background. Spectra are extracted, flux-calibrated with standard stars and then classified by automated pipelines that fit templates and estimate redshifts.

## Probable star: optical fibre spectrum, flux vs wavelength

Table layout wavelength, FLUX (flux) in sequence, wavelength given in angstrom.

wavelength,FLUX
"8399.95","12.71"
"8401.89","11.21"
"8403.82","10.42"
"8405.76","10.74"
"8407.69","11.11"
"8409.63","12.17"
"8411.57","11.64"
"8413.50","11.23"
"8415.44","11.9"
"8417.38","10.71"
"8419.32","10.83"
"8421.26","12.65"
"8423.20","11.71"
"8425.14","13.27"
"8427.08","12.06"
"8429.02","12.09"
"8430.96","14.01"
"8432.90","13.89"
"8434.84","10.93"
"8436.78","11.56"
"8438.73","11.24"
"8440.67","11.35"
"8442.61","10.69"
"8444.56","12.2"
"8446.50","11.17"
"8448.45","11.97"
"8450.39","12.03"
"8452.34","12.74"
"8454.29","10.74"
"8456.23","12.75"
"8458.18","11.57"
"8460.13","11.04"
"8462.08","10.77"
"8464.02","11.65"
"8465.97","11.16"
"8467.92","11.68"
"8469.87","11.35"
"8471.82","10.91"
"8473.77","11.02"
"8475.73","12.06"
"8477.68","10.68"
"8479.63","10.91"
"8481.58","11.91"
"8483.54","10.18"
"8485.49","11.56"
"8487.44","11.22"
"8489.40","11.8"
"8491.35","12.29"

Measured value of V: -0.02 mag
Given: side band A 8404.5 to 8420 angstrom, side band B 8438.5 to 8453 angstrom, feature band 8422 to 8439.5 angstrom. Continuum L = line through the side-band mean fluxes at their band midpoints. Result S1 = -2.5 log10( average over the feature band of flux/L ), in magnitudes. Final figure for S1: -0.08 mag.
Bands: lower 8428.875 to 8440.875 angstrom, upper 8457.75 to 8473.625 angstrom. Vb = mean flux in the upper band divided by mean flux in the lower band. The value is 0.92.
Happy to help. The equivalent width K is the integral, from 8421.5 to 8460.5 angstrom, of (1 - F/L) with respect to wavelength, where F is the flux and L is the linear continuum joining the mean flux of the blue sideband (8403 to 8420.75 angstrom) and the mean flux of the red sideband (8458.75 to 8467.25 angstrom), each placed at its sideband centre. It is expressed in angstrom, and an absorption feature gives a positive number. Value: -2.7 angstrom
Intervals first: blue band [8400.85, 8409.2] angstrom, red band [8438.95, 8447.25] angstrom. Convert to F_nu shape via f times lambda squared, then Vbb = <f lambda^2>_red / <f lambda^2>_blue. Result 1.05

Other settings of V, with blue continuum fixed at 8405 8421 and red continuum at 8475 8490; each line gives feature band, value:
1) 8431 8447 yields -0.04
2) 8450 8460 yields -0.05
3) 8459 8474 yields 0.01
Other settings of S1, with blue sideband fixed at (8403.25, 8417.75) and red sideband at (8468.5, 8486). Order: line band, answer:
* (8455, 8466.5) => -0.028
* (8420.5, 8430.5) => -0.108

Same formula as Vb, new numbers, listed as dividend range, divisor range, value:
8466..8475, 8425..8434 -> 0.86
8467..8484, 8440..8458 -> 0.96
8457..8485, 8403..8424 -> 0.99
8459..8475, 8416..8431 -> 0.93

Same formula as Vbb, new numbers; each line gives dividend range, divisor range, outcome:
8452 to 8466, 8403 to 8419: 1.04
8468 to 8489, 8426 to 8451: 0.95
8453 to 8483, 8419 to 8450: 0.95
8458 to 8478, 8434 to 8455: 0.98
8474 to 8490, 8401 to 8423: 1.01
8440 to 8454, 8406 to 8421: 1.03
